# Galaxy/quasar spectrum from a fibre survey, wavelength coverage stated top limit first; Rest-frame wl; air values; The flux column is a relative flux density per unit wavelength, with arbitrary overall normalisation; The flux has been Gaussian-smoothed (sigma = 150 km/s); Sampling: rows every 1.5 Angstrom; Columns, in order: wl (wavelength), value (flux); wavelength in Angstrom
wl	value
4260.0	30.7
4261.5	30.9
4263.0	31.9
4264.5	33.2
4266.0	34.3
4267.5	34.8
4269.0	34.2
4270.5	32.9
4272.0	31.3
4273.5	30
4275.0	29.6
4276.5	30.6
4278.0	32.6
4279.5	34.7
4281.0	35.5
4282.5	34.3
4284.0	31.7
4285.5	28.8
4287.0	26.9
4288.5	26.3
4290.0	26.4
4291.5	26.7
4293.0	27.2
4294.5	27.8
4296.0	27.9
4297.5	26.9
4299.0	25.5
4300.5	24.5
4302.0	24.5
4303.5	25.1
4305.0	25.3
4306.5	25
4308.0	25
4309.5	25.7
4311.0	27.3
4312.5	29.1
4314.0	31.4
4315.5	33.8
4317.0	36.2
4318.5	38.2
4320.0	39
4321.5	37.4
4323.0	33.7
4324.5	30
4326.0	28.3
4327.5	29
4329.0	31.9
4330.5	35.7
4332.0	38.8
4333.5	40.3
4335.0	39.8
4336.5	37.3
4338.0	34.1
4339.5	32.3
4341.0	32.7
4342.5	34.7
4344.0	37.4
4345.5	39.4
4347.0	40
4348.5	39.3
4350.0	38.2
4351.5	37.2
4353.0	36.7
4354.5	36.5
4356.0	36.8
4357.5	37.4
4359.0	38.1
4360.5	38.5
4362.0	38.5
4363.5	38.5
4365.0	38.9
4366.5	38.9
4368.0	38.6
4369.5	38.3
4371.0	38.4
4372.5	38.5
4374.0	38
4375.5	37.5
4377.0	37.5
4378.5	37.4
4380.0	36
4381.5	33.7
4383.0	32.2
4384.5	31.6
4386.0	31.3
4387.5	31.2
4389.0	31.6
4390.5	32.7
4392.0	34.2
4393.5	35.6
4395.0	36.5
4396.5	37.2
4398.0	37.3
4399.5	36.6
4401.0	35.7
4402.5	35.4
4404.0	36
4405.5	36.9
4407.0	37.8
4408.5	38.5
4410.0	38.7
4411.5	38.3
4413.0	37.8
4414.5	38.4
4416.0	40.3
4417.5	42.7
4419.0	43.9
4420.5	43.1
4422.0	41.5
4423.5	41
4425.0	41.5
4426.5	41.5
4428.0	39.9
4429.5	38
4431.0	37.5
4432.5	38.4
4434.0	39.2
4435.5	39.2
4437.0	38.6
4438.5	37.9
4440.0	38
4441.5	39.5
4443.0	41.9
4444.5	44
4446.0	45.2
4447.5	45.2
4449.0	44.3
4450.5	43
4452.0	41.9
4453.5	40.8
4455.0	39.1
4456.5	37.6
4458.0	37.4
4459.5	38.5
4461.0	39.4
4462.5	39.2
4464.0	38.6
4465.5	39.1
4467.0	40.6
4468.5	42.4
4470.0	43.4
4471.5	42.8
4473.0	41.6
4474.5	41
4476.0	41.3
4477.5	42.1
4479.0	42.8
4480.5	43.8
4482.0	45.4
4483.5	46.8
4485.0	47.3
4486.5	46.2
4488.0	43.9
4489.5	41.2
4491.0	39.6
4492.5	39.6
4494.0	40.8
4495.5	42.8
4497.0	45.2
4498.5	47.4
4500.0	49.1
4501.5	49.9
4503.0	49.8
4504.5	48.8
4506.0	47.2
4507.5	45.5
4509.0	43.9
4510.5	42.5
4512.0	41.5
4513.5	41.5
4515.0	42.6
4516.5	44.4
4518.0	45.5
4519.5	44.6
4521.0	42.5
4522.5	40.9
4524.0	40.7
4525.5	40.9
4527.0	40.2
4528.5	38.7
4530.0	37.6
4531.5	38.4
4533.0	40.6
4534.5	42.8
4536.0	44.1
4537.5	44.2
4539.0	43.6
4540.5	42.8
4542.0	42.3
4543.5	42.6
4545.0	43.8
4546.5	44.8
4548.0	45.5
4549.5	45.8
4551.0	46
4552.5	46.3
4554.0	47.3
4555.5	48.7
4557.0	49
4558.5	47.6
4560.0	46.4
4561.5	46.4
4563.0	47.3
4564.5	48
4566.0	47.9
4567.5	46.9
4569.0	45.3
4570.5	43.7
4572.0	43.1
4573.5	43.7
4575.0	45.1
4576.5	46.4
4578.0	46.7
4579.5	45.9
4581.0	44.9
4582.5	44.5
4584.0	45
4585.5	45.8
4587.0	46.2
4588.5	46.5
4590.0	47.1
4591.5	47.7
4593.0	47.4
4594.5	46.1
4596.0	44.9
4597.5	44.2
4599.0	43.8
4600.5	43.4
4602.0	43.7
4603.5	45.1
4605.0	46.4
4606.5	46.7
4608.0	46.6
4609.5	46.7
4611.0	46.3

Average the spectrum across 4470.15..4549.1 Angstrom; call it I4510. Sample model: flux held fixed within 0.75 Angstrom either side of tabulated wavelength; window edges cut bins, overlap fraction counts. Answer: 43.4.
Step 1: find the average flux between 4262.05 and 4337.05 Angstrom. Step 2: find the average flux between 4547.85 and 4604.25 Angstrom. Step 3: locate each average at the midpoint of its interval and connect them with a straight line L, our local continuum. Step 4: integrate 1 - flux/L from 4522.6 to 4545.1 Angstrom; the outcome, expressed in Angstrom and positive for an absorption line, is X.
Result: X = 1.1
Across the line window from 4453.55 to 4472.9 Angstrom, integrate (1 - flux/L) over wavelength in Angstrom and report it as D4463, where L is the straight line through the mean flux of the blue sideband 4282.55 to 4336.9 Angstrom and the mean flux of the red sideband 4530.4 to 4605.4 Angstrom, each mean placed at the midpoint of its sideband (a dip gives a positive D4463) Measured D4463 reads -0.4 Angstrom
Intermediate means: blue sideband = 30.4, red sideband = 45.2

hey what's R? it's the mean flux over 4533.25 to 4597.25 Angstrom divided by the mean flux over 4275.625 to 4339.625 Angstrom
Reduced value 1.5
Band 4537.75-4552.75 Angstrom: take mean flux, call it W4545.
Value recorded 44.3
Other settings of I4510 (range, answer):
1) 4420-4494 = 41.3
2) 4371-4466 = 38.4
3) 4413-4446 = 40.3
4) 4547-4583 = 46.2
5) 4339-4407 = 36.4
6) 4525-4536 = 40.1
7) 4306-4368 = 35.1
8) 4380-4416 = 35.6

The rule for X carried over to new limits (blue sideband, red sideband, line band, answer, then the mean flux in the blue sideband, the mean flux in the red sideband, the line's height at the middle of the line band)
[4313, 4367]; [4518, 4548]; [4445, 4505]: -3.8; 36.2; 42.1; 40.3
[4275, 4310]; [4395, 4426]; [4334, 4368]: -4.0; 28.1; 38.9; 33.4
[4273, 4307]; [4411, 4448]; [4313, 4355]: -4.4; 28.4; 40.5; 32.2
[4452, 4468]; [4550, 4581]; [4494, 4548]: -0.3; 39.2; 46.3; 43.3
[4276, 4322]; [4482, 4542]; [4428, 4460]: -1.0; 29.5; 43.5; 39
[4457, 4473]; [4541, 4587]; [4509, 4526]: 0.2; 40.2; 45.7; 43.1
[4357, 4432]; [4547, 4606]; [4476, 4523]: -2.2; 37.5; 45.9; 42.4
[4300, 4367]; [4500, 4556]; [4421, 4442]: -0.2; 34.2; 43.8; 39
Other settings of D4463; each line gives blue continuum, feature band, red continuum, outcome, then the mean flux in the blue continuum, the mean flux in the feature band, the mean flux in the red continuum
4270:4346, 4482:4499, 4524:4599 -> -1.14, 31.3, 43.7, 44.8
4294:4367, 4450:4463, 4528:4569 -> 0.13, 33.6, 39.6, 44.7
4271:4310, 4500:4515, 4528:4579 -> -1.36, 28.3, 45.6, 44.7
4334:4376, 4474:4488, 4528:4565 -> -0.68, 37.5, 44.1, 44.4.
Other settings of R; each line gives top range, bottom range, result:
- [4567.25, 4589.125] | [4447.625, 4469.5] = 1.12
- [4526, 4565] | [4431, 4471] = 1.09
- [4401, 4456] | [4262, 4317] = 1.36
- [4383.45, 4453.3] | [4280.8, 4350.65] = 1.22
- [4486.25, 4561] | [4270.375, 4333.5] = 1.45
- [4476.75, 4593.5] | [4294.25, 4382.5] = 1.30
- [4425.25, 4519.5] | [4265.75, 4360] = 1.31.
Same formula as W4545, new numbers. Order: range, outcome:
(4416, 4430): 41.5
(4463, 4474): 41.2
